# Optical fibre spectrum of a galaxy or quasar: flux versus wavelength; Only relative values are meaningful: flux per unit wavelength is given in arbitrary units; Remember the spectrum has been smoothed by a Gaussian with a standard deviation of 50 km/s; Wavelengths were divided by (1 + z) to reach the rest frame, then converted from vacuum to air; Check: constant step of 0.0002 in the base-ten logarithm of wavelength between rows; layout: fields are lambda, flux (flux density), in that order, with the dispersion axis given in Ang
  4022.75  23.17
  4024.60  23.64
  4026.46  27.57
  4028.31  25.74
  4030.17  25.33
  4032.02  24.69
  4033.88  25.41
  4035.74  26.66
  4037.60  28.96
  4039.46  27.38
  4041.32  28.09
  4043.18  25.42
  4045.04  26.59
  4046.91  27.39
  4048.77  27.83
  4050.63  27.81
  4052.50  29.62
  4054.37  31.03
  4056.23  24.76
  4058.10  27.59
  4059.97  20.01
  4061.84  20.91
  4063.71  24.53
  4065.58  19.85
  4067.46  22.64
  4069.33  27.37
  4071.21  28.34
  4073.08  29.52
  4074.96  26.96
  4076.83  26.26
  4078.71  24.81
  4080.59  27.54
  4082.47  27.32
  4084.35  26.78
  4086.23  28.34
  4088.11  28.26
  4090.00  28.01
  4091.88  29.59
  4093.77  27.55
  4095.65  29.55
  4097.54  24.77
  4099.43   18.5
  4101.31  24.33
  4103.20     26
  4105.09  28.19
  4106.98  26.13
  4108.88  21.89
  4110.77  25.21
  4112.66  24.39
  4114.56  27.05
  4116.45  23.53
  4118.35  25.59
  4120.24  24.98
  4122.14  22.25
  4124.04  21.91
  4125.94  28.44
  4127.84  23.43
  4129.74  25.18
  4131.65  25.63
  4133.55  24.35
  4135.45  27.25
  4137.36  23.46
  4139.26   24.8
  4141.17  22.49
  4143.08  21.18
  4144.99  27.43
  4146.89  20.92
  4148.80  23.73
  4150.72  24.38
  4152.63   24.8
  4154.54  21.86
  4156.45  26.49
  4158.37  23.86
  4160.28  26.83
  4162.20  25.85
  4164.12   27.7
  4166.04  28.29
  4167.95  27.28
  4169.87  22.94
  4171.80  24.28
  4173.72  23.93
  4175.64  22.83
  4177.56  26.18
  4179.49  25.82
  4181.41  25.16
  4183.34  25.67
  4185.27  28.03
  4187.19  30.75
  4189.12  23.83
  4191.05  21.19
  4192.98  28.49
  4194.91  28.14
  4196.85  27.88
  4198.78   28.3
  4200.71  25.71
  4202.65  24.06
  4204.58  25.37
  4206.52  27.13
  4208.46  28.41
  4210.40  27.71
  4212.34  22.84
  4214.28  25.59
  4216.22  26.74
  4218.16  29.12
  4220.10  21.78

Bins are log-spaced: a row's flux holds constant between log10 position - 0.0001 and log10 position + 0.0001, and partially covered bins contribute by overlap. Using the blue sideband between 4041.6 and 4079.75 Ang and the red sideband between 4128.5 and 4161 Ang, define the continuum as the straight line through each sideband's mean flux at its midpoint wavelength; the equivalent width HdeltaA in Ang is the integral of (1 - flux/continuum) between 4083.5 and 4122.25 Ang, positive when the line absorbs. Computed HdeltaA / -1.0 Ang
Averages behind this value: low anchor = 26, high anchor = 24.4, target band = 25.8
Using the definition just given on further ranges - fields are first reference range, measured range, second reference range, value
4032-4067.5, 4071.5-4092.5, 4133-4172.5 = -1.63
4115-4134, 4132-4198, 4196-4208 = 0.88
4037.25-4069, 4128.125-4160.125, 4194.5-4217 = 2.35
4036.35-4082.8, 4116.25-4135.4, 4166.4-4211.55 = 1.10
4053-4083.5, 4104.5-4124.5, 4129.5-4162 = 0.21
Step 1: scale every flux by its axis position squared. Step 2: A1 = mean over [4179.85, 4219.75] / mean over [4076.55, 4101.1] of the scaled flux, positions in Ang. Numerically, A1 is 1.0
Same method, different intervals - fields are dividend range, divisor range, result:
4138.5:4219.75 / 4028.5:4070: 1.05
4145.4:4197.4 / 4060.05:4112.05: 1.03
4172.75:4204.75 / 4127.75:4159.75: 1.10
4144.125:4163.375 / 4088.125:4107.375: 0.96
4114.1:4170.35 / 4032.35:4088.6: 0.98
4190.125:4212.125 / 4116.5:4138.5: 1.11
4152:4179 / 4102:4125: 1.05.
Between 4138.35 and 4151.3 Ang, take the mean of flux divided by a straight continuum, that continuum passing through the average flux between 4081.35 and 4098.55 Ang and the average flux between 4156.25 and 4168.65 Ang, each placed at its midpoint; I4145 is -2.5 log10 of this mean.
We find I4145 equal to 0.15 mag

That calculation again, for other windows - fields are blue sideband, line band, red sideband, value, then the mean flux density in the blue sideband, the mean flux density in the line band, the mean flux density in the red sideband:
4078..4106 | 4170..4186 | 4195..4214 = 0.06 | 26.6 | 25.1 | 26.4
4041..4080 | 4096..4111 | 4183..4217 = 0.07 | 26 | 24.5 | 26.4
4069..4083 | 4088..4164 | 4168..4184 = 0.04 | 27.3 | 25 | 24.7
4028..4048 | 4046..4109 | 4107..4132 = -0.03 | 26.5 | 26.2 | 24.6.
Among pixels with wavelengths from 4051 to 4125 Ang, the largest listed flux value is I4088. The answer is 31.03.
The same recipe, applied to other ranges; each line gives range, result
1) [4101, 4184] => 28.44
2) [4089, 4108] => 29.59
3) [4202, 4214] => 28.41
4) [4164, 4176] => 28.29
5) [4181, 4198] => 30.75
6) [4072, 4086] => 29.52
